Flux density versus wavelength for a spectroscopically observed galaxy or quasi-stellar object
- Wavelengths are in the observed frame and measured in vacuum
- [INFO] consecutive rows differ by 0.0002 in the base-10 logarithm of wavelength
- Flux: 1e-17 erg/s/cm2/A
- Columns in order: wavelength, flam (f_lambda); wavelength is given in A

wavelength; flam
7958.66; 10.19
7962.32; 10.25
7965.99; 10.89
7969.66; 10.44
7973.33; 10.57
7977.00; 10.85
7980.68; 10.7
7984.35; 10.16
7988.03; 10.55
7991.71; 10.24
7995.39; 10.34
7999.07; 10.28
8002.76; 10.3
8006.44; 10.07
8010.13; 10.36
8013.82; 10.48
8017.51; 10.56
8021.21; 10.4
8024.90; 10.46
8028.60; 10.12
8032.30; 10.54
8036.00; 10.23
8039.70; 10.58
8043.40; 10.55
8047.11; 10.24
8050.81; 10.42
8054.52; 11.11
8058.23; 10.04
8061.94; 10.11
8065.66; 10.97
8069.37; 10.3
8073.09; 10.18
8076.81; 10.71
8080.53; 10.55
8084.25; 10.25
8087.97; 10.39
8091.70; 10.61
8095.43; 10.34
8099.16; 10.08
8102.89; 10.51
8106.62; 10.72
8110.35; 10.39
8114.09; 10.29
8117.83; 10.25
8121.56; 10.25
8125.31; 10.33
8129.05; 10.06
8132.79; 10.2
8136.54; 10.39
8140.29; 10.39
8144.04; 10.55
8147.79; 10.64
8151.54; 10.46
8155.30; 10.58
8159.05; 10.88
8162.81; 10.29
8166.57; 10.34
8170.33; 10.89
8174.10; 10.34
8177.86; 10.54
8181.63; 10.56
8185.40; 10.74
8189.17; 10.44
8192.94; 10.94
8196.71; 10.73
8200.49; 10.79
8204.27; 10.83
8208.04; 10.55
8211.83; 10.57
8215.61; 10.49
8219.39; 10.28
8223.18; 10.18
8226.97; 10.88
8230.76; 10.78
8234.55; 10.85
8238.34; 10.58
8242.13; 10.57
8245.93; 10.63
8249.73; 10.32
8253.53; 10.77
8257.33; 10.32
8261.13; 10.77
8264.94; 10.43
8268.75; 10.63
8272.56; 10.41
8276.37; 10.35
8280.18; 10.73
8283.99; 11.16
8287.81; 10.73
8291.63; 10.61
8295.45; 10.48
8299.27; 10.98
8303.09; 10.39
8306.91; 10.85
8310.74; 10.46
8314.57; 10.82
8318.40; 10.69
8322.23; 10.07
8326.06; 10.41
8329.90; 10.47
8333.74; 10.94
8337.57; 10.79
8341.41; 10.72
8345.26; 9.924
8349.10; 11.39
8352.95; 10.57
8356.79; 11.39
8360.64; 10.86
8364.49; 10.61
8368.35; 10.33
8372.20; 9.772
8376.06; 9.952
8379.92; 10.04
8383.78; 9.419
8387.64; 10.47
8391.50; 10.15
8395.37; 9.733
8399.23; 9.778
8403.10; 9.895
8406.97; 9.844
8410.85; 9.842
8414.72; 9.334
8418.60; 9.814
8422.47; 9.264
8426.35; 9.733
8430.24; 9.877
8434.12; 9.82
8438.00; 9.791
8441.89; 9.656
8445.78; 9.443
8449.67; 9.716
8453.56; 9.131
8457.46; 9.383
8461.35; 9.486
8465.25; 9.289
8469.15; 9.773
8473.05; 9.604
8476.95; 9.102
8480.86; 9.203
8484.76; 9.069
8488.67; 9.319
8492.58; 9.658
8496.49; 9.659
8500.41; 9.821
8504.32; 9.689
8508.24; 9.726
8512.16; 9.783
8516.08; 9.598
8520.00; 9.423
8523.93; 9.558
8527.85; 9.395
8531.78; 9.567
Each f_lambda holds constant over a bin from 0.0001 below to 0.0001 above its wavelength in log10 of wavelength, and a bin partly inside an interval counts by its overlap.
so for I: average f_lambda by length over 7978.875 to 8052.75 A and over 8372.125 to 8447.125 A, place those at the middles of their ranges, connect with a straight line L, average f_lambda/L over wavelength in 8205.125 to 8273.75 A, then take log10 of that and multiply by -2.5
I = -0.05 mag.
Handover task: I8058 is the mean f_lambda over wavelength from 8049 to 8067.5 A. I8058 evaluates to 10.5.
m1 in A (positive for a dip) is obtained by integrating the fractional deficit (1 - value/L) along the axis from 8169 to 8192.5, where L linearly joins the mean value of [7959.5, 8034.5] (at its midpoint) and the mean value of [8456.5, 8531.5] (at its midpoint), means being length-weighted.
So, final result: -1.20 A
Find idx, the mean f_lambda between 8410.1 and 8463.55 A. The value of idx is 9.59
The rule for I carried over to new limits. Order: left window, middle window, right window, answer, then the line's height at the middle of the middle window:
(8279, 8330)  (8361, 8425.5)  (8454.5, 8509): 0.02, 10.1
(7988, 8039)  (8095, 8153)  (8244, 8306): 0.01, 10.5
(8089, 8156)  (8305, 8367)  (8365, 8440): -0.07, 9.98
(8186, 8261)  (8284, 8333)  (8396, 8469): -0.04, 10.2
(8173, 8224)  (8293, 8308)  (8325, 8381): -0.01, 10.6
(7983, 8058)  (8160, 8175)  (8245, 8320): 0.00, 10.5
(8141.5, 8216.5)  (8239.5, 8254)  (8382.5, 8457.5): -0.02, 10.4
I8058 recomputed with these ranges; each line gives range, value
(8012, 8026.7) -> 10.5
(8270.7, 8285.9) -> 10.7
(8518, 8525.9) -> 9.5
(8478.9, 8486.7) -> 9.14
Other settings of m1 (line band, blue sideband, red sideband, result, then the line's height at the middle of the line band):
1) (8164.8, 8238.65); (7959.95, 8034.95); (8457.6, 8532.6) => -4.2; 10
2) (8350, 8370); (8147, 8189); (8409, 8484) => -1.9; 9.85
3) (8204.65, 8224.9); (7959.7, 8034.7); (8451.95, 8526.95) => -0.9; 10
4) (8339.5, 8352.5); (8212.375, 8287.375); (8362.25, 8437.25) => -0.7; 10.1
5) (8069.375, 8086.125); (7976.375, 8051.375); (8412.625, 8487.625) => -0.2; 10.3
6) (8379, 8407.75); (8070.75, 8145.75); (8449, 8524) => -0.6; 9.71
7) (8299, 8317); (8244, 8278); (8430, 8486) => -0.7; 10.3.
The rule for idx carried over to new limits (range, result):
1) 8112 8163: 10.4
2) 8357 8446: 9.92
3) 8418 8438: 9.71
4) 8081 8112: 10.4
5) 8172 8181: 10.5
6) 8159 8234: 10.6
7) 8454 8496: 9.39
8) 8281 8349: 10.6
